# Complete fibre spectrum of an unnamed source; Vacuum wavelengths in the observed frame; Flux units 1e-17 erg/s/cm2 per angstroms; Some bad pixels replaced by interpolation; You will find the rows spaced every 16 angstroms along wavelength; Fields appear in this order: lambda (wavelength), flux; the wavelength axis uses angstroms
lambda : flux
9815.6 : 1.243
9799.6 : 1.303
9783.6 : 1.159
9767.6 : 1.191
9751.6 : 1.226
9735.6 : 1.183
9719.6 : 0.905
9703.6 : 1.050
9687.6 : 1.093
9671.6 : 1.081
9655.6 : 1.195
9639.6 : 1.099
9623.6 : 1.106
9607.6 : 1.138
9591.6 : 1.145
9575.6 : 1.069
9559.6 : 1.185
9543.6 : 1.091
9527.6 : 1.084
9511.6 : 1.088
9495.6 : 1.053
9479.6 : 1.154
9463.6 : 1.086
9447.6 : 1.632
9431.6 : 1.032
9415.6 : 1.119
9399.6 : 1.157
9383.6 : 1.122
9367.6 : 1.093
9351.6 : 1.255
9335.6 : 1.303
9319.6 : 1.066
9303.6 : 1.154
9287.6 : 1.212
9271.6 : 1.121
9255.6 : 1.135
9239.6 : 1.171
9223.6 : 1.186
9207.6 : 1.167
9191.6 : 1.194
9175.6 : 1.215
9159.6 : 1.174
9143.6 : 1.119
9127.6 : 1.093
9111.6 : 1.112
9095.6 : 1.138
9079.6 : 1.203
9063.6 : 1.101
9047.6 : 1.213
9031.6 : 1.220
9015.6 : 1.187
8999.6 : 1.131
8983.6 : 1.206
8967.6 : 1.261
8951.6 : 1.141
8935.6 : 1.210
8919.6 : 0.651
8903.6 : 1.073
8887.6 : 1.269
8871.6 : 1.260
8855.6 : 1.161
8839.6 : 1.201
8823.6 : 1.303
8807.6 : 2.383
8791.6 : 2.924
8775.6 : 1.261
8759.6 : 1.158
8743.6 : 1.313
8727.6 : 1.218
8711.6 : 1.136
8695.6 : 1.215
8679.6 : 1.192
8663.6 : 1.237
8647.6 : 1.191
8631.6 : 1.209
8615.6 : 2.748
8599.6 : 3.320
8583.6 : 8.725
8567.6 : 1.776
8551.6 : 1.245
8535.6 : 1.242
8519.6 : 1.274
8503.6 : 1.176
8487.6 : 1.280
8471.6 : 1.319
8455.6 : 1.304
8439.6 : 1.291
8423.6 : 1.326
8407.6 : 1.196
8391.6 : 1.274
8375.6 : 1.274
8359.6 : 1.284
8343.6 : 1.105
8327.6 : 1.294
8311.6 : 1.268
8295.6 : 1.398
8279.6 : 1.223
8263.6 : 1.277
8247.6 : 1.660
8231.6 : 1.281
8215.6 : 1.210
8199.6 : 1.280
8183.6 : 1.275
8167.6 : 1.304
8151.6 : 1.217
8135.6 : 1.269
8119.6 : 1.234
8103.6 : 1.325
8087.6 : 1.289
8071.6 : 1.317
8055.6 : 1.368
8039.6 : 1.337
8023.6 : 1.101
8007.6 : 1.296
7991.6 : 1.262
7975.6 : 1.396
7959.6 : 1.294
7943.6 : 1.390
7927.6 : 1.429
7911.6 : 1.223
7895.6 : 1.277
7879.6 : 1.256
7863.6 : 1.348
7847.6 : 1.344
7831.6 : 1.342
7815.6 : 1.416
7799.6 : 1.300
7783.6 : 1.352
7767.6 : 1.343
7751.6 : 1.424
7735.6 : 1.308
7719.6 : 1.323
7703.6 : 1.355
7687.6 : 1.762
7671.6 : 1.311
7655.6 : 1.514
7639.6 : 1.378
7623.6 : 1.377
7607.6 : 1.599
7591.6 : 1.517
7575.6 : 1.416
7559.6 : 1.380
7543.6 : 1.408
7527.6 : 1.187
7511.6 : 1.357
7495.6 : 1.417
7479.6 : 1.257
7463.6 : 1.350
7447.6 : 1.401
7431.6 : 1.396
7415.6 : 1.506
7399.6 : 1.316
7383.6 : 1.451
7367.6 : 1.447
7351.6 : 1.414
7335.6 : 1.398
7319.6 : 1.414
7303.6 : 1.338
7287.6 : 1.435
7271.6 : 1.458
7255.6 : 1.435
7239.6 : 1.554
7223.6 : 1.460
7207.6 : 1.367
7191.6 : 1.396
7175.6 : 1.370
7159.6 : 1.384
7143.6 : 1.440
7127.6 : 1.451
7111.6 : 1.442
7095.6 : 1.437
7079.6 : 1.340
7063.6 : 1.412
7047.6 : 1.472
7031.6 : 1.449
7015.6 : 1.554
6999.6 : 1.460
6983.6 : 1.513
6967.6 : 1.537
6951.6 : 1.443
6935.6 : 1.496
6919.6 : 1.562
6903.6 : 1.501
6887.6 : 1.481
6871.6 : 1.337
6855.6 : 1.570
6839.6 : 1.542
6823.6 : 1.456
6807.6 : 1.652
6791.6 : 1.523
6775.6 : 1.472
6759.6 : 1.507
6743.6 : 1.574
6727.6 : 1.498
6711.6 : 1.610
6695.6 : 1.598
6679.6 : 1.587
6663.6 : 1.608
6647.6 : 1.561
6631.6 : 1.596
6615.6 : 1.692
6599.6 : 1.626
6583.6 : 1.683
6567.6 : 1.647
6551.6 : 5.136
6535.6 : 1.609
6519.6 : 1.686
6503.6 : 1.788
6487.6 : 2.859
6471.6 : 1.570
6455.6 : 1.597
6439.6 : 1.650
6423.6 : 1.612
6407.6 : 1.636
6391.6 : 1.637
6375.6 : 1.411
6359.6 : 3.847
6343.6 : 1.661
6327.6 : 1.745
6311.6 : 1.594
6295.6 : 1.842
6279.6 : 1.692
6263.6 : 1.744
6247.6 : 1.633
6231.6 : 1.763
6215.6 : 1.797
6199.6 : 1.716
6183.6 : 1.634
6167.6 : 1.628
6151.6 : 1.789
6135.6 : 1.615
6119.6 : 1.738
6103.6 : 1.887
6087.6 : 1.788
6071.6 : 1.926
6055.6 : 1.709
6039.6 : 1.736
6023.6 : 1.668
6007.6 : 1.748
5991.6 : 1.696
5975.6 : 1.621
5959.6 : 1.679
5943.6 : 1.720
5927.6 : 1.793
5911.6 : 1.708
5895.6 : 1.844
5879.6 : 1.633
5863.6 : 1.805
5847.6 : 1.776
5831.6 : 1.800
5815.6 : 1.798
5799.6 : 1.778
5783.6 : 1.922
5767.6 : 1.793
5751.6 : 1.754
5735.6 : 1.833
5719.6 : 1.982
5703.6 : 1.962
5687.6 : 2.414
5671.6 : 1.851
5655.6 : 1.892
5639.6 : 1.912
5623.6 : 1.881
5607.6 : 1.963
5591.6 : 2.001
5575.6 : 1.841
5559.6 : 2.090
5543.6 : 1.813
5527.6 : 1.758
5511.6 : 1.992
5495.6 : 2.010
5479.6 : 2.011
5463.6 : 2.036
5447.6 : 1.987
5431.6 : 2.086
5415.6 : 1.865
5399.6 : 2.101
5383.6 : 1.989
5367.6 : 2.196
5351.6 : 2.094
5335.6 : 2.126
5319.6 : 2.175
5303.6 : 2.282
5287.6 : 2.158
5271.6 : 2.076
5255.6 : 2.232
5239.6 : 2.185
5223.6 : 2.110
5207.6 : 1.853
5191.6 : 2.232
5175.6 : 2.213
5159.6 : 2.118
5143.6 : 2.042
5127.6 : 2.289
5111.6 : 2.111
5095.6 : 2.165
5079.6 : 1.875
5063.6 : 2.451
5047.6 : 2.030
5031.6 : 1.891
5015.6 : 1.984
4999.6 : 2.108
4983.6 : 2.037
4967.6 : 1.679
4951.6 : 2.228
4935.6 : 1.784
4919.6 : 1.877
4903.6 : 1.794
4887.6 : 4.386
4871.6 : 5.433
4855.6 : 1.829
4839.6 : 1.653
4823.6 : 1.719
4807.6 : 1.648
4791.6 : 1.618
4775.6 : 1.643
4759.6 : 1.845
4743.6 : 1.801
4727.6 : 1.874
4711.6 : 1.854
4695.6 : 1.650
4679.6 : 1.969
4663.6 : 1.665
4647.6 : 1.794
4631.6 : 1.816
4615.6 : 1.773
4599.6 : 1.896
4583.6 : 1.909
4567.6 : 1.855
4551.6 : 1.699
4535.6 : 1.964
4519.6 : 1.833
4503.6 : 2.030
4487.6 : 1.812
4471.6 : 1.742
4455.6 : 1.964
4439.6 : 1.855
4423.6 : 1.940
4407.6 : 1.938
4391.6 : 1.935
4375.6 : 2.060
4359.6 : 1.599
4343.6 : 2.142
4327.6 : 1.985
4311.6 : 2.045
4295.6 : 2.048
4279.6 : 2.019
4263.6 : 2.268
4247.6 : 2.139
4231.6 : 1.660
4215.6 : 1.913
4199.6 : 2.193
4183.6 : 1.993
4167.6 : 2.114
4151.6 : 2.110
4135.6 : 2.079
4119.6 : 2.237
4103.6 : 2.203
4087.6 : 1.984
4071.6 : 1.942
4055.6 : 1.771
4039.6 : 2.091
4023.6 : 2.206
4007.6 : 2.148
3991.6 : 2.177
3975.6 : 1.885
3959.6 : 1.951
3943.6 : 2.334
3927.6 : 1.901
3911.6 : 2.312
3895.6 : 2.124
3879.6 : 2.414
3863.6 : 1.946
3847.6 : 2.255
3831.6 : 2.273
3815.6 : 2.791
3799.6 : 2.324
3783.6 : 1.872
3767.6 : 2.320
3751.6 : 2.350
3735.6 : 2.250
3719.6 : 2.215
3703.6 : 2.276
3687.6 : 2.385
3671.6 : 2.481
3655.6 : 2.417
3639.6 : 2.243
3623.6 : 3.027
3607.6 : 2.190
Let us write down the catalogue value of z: 0.31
